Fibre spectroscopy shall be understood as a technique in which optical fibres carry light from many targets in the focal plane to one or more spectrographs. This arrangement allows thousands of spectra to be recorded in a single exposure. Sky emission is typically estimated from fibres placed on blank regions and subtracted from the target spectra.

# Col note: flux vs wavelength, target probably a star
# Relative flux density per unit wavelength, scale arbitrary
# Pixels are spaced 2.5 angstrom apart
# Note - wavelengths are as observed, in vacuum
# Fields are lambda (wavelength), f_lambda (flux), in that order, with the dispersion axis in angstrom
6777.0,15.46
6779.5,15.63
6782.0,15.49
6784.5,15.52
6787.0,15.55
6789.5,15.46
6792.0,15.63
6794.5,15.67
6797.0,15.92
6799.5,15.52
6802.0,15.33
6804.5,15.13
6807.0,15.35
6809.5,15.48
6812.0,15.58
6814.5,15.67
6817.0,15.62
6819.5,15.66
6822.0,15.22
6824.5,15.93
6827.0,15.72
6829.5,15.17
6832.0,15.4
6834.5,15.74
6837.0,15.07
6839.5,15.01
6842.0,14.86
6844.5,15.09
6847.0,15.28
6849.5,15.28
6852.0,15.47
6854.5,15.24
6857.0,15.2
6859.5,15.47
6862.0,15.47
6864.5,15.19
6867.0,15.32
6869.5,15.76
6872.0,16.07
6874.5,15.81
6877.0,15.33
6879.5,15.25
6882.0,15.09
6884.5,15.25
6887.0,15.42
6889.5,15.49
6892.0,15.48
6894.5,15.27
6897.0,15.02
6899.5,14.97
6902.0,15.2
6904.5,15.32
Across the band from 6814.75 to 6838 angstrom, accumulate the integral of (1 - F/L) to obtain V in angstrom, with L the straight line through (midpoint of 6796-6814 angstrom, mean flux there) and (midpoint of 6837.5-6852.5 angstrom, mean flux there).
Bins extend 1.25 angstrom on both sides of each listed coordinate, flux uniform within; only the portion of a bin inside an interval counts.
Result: -0.33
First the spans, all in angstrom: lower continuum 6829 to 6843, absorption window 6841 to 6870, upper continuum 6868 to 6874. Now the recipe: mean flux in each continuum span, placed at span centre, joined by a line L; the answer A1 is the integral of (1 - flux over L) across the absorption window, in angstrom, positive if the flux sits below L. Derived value 0.5 angstrom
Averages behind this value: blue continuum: 15.2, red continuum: 15.9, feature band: 15.3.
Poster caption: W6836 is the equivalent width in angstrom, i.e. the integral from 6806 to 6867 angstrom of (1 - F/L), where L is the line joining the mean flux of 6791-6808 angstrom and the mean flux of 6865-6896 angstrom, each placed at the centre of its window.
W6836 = 0.4 angstrom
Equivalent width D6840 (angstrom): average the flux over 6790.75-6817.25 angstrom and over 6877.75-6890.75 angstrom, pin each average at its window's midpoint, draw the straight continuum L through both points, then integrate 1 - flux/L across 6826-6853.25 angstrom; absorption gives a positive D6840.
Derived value 0.3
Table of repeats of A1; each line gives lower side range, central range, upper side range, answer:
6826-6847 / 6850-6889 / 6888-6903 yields -0.4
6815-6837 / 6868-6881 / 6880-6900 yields -0.3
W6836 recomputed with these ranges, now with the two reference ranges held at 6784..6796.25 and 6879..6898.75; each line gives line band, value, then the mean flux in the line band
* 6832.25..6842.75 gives 0.16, 15.2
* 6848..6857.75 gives 0.05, 15.3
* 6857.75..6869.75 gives -0.04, 15.4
